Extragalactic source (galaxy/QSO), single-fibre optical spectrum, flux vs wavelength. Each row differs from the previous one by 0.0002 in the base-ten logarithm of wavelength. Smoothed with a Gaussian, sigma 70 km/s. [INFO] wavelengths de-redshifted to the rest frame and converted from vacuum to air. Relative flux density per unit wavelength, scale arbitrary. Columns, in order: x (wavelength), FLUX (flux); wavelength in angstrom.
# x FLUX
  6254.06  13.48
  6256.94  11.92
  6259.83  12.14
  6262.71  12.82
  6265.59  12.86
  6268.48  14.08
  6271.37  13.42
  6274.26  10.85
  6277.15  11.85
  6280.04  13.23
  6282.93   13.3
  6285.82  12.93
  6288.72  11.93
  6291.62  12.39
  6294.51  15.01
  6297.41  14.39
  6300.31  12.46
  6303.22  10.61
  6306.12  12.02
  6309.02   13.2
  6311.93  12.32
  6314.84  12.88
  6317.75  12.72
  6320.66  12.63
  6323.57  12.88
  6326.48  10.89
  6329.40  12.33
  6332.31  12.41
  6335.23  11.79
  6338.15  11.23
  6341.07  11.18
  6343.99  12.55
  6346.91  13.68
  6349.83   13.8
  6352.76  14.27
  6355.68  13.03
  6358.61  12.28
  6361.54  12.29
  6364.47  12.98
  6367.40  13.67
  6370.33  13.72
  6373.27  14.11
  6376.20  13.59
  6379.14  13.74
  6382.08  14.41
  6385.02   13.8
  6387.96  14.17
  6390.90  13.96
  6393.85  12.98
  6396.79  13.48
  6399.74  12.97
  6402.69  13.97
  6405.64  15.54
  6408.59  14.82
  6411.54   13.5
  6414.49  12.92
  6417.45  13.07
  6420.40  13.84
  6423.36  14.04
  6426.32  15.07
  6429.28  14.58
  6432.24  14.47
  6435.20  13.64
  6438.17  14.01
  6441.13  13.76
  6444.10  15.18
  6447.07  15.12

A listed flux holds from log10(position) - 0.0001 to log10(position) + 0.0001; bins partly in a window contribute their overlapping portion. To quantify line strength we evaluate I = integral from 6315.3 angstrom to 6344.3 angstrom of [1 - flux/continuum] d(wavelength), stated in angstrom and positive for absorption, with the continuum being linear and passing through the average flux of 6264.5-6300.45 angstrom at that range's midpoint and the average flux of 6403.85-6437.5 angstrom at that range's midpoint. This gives 2.85 angstrom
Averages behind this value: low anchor 13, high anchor 14.1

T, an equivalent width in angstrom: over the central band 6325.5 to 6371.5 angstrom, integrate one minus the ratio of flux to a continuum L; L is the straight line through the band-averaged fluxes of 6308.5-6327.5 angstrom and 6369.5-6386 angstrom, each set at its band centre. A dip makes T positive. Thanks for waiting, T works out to 2.0 angstrom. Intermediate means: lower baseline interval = 12.5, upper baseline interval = 13.9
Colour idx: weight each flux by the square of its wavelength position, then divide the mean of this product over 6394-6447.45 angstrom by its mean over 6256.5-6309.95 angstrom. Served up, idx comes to 1.2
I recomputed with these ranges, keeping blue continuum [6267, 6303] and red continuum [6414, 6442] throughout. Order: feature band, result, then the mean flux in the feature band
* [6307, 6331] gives 1.3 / 12.5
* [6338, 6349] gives 0.8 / 12.4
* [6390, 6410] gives -0.3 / 14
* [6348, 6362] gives 0.2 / 13.2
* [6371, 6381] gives -0.2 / 13.8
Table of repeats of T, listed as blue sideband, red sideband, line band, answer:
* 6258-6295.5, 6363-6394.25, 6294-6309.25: 0.27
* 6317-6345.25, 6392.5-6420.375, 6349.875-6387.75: -1.91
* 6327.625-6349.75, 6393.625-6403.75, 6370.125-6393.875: -1.51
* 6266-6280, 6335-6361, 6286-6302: -0.67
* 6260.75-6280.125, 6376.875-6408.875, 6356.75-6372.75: 0.70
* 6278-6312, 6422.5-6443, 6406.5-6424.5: 0.40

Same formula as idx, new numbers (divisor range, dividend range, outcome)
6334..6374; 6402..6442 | 1.12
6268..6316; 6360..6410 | 1.11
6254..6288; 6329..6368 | 1.02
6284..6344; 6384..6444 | 1.16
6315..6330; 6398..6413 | 1.18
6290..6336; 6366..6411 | 1.13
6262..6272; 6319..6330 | 0.93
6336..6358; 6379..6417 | 1.10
